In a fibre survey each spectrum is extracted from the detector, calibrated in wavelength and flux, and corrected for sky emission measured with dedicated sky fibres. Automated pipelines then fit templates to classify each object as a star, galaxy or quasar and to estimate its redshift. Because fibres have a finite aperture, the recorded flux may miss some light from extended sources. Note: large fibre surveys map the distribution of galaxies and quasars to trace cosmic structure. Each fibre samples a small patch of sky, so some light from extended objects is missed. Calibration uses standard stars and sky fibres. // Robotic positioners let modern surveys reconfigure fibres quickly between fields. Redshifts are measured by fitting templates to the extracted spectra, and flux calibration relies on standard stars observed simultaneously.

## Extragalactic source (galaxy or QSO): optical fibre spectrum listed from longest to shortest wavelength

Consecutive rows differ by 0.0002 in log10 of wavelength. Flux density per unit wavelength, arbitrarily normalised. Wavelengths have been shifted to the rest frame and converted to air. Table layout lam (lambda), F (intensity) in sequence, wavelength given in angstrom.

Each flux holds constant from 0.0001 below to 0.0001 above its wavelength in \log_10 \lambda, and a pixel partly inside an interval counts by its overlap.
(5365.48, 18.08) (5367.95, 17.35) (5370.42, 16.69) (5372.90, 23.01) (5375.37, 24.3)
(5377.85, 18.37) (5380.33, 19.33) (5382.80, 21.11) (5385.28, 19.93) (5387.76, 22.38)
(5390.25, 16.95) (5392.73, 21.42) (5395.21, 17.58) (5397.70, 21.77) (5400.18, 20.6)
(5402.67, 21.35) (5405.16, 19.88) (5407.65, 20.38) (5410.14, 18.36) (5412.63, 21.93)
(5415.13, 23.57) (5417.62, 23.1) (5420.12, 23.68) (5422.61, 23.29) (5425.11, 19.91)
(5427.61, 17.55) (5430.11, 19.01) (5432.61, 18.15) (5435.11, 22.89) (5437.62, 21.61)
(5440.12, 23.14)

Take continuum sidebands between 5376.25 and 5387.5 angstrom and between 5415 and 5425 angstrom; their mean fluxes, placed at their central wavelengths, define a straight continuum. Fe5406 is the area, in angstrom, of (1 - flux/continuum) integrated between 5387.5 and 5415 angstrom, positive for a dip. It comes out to 1.61 angstrom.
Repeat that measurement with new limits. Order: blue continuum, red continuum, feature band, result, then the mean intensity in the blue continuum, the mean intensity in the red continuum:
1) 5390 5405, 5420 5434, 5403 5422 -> -1.4 angstrom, 20.1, 20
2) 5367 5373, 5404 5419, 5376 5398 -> -0.5 angstrom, 18.3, 21.2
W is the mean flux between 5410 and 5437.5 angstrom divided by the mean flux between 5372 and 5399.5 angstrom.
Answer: 1.03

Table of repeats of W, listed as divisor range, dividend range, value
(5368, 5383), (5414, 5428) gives 1.10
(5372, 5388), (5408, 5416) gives 1.00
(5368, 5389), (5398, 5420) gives 1.04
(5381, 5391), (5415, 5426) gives 1.12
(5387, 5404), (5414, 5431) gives 1.06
